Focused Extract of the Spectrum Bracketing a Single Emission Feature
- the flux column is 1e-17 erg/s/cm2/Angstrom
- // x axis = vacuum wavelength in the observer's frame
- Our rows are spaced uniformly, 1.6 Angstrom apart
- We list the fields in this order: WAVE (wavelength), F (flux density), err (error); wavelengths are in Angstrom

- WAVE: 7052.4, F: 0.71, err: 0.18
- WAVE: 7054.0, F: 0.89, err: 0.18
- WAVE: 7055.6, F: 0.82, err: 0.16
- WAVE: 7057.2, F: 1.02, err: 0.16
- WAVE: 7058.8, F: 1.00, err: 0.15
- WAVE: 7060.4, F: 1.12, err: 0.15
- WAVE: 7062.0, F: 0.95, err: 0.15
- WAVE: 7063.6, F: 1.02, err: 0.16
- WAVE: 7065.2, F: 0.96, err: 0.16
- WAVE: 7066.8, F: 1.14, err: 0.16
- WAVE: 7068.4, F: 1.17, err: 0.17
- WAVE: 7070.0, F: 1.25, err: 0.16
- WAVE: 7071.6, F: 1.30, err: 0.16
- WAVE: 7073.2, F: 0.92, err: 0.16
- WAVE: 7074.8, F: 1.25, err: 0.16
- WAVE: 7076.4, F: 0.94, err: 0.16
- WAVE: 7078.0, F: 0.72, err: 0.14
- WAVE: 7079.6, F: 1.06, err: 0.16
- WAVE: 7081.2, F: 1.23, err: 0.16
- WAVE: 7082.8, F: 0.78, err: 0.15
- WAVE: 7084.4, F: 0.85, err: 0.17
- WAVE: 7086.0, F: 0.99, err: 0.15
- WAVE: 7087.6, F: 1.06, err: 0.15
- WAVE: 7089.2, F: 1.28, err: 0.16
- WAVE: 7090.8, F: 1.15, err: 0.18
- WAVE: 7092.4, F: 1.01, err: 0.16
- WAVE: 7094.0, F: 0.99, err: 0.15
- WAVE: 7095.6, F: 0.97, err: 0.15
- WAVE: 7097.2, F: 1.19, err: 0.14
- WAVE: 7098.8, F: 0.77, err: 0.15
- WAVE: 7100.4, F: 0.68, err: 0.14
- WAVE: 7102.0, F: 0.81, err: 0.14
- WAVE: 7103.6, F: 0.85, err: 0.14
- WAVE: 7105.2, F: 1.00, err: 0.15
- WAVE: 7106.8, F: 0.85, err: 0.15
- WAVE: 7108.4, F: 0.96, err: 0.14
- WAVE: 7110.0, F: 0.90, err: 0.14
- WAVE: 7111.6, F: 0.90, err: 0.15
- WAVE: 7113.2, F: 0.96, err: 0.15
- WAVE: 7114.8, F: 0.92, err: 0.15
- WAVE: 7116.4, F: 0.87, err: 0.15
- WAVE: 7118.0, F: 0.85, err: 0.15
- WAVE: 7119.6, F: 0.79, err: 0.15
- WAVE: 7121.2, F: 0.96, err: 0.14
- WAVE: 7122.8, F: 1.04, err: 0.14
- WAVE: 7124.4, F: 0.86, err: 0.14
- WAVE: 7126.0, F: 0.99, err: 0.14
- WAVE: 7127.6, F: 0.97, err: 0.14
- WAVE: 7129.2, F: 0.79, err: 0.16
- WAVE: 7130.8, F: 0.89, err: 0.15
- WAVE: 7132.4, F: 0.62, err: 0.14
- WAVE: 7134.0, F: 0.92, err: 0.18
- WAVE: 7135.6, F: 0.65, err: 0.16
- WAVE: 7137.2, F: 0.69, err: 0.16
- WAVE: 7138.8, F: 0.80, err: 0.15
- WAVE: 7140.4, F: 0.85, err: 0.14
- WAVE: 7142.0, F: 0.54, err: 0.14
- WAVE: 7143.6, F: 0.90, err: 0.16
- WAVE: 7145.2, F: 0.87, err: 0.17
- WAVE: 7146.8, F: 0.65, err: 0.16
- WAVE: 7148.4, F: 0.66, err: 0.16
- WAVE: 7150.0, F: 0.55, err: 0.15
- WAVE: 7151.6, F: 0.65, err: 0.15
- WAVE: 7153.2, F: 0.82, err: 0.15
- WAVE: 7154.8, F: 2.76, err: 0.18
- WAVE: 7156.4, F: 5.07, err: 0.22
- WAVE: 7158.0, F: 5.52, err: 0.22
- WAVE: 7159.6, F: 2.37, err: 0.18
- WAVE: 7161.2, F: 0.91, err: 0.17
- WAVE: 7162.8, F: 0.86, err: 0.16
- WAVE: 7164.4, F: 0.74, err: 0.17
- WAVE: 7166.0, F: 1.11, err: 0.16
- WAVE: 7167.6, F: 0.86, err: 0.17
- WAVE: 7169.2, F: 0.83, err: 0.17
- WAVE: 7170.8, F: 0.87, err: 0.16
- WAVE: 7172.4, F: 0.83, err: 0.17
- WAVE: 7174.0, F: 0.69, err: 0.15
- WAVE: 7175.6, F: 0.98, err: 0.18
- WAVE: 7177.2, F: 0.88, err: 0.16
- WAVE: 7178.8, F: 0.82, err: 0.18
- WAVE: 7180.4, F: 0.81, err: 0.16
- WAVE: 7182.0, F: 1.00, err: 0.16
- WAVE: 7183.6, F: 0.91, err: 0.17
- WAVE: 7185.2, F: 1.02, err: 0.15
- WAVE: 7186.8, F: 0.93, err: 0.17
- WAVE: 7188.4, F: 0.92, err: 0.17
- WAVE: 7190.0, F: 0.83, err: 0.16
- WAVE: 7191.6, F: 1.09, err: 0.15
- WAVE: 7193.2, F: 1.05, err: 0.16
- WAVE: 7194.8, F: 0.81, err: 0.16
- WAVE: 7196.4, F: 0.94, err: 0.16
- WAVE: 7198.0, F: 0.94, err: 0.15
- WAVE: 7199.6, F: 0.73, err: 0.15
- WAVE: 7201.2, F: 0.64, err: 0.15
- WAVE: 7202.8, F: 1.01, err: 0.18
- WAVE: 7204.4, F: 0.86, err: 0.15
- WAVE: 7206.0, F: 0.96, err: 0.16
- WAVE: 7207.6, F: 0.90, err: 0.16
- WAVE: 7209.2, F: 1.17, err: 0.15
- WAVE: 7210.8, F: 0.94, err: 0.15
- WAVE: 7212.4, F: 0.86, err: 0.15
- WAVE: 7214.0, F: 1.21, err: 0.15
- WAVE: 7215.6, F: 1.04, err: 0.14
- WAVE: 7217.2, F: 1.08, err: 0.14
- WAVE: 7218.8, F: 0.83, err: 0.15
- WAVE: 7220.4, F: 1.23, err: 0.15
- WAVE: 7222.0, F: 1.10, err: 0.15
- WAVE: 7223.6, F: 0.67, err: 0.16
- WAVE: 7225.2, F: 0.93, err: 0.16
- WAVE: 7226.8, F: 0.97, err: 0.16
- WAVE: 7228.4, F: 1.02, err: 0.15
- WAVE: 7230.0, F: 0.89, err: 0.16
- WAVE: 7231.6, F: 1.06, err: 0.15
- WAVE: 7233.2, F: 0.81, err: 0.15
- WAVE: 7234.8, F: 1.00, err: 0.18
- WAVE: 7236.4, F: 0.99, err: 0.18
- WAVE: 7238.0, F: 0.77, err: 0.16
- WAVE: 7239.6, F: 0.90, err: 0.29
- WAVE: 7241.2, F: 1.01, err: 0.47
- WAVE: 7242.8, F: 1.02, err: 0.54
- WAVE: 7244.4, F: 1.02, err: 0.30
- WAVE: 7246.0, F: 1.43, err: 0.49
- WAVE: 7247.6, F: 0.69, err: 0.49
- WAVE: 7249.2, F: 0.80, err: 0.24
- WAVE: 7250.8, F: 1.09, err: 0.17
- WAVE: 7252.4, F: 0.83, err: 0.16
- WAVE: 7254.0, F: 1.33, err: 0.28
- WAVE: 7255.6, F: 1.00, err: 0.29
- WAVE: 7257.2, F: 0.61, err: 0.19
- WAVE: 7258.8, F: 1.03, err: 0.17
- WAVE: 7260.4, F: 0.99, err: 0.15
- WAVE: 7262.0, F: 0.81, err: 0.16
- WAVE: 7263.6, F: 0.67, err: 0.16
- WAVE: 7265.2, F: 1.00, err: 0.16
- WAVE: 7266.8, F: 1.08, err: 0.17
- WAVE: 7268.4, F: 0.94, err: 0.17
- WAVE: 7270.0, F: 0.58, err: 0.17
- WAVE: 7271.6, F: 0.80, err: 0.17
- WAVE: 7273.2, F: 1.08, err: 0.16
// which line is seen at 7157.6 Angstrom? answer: Hbeta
